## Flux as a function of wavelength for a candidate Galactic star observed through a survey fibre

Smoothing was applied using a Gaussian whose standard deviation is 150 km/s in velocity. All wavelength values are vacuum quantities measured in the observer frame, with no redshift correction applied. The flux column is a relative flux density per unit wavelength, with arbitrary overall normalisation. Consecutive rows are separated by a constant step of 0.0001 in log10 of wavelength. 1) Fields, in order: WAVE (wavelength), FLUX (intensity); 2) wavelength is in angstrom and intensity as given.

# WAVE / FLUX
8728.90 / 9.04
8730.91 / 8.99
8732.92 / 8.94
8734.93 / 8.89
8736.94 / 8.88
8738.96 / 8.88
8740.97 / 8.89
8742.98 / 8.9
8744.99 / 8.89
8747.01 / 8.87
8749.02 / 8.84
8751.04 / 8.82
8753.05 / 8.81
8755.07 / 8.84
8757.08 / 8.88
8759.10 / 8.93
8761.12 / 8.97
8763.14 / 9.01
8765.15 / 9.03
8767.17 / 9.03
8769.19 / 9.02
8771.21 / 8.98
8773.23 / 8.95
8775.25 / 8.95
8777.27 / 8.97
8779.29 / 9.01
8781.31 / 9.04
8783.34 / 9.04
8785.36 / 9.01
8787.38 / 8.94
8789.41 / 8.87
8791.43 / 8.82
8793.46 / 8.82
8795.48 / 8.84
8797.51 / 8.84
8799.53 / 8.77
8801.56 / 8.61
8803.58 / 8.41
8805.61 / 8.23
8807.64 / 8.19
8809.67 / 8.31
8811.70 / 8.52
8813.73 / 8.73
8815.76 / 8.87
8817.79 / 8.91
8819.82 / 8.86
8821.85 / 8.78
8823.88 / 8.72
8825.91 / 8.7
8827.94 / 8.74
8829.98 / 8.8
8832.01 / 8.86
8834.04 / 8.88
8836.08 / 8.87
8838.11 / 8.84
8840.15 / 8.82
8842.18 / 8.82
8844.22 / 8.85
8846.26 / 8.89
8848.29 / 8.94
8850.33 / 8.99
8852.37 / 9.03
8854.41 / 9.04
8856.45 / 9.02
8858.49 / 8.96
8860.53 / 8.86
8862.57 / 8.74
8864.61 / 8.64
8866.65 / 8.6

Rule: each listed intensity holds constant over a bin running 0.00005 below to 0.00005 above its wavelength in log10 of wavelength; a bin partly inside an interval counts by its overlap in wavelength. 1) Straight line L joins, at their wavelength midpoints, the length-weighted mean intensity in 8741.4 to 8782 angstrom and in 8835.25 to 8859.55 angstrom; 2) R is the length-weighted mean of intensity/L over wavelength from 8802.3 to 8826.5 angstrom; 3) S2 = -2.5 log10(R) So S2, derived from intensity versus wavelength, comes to 0.04 mag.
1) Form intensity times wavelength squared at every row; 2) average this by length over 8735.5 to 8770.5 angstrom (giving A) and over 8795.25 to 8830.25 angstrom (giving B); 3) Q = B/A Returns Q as 1.0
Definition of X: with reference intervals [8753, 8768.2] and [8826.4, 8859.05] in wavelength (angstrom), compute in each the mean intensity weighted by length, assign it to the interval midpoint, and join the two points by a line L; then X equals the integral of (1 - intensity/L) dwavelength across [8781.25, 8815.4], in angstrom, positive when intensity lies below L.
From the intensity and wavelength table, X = 0.8 angstrom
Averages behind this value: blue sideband 8.94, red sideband 8.89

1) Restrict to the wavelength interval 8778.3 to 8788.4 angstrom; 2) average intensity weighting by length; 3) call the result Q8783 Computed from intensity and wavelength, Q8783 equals 9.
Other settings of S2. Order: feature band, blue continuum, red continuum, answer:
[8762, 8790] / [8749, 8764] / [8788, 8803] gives -0.019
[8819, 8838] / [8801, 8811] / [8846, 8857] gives -0.018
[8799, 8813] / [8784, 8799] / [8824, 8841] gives 0.054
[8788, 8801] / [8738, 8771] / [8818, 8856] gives 0.009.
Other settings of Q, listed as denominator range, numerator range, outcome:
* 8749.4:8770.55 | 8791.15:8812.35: 0.97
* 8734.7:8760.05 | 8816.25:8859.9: 1.02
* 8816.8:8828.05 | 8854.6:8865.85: 1.02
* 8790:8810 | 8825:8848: 1.04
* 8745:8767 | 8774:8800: 1.01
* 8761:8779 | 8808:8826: 0.98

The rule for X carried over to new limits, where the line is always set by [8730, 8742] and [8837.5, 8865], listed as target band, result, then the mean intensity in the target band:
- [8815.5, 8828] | 0.1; 8.8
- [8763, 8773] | -0.1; 9.01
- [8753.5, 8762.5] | 0.0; 8.9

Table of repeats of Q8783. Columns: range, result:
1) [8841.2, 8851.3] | 8.9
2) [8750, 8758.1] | 8.84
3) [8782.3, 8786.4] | 9.02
